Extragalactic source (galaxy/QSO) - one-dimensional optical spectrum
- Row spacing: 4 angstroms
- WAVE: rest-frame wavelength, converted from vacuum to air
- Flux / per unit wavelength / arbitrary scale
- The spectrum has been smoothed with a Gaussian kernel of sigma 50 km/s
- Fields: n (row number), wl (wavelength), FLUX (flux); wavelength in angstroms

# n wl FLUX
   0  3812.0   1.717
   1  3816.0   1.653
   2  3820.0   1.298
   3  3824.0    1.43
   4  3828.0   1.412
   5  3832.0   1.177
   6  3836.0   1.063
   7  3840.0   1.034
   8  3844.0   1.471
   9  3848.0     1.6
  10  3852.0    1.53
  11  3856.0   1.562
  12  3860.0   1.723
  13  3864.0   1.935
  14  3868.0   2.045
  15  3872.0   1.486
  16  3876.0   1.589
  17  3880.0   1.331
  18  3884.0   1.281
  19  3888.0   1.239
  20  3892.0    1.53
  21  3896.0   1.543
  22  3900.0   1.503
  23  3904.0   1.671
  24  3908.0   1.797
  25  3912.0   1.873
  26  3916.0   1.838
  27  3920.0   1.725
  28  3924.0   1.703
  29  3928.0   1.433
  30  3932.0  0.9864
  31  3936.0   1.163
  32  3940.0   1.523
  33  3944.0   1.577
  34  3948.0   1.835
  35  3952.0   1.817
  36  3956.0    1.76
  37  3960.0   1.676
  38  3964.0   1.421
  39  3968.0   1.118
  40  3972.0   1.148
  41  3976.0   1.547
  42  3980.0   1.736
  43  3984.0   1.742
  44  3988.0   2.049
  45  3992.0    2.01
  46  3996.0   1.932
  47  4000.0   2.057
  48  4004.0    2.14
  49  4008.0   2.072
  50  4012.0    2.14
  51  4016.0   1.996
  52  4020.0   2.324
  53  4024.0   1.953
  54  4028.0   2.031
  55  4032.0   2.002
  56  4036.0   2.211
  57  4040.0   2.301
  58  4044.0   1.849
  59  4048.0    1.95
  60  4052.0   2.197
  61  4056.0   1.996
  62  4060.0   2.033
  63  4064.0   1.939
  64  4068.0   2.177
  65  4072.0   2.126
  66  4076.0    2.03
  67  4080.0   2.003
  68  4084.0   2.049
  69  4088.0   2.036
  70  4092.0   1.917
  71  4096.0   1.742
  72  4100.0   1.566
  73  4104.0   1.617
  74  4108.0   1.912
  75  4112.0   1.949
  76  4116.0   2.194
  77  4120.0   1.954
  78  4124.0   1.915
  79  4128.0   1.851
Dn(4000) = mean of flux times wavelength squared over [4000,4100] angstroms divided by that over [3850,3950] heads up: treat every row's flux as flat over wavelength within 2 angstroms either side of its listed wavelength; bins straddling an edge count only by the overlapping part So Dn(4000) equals 1.40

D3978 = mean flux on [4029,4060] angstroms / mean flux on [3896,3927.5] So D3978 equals 1.21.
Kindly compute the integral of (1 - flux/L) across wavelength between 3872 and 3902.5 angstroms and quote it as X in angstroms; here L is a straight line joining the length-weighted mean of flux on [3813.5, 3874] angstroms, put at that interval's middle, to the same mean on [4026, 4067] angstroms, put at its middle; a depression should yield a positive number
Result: 3.4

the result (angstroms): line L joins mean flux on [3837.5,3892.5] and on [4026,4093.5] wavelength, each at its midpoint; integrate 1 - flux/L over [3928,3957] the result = 3.8 angstroms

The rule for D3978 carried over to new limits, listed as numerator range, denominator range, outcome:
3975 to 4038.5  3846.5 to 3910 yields 1.27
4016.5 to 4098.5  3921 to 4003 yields 1.26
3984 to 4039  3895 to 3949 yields 1.31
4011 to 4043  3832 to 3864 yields 1.46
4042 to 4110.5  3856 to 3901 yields 1.25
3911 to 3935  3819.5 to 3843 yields 1.26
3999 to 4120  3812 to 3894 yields 1.37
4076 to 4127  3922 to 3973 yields 1.29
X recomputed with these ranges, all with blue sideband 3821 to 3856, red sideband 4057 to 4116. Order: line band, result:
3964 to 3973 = 2.53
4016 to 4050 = -4.81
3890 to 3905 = -0.62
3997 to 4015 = -3.44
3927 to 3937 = 2.55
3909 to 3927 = -2.63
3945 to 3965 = -0.99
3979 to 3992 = -1.31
